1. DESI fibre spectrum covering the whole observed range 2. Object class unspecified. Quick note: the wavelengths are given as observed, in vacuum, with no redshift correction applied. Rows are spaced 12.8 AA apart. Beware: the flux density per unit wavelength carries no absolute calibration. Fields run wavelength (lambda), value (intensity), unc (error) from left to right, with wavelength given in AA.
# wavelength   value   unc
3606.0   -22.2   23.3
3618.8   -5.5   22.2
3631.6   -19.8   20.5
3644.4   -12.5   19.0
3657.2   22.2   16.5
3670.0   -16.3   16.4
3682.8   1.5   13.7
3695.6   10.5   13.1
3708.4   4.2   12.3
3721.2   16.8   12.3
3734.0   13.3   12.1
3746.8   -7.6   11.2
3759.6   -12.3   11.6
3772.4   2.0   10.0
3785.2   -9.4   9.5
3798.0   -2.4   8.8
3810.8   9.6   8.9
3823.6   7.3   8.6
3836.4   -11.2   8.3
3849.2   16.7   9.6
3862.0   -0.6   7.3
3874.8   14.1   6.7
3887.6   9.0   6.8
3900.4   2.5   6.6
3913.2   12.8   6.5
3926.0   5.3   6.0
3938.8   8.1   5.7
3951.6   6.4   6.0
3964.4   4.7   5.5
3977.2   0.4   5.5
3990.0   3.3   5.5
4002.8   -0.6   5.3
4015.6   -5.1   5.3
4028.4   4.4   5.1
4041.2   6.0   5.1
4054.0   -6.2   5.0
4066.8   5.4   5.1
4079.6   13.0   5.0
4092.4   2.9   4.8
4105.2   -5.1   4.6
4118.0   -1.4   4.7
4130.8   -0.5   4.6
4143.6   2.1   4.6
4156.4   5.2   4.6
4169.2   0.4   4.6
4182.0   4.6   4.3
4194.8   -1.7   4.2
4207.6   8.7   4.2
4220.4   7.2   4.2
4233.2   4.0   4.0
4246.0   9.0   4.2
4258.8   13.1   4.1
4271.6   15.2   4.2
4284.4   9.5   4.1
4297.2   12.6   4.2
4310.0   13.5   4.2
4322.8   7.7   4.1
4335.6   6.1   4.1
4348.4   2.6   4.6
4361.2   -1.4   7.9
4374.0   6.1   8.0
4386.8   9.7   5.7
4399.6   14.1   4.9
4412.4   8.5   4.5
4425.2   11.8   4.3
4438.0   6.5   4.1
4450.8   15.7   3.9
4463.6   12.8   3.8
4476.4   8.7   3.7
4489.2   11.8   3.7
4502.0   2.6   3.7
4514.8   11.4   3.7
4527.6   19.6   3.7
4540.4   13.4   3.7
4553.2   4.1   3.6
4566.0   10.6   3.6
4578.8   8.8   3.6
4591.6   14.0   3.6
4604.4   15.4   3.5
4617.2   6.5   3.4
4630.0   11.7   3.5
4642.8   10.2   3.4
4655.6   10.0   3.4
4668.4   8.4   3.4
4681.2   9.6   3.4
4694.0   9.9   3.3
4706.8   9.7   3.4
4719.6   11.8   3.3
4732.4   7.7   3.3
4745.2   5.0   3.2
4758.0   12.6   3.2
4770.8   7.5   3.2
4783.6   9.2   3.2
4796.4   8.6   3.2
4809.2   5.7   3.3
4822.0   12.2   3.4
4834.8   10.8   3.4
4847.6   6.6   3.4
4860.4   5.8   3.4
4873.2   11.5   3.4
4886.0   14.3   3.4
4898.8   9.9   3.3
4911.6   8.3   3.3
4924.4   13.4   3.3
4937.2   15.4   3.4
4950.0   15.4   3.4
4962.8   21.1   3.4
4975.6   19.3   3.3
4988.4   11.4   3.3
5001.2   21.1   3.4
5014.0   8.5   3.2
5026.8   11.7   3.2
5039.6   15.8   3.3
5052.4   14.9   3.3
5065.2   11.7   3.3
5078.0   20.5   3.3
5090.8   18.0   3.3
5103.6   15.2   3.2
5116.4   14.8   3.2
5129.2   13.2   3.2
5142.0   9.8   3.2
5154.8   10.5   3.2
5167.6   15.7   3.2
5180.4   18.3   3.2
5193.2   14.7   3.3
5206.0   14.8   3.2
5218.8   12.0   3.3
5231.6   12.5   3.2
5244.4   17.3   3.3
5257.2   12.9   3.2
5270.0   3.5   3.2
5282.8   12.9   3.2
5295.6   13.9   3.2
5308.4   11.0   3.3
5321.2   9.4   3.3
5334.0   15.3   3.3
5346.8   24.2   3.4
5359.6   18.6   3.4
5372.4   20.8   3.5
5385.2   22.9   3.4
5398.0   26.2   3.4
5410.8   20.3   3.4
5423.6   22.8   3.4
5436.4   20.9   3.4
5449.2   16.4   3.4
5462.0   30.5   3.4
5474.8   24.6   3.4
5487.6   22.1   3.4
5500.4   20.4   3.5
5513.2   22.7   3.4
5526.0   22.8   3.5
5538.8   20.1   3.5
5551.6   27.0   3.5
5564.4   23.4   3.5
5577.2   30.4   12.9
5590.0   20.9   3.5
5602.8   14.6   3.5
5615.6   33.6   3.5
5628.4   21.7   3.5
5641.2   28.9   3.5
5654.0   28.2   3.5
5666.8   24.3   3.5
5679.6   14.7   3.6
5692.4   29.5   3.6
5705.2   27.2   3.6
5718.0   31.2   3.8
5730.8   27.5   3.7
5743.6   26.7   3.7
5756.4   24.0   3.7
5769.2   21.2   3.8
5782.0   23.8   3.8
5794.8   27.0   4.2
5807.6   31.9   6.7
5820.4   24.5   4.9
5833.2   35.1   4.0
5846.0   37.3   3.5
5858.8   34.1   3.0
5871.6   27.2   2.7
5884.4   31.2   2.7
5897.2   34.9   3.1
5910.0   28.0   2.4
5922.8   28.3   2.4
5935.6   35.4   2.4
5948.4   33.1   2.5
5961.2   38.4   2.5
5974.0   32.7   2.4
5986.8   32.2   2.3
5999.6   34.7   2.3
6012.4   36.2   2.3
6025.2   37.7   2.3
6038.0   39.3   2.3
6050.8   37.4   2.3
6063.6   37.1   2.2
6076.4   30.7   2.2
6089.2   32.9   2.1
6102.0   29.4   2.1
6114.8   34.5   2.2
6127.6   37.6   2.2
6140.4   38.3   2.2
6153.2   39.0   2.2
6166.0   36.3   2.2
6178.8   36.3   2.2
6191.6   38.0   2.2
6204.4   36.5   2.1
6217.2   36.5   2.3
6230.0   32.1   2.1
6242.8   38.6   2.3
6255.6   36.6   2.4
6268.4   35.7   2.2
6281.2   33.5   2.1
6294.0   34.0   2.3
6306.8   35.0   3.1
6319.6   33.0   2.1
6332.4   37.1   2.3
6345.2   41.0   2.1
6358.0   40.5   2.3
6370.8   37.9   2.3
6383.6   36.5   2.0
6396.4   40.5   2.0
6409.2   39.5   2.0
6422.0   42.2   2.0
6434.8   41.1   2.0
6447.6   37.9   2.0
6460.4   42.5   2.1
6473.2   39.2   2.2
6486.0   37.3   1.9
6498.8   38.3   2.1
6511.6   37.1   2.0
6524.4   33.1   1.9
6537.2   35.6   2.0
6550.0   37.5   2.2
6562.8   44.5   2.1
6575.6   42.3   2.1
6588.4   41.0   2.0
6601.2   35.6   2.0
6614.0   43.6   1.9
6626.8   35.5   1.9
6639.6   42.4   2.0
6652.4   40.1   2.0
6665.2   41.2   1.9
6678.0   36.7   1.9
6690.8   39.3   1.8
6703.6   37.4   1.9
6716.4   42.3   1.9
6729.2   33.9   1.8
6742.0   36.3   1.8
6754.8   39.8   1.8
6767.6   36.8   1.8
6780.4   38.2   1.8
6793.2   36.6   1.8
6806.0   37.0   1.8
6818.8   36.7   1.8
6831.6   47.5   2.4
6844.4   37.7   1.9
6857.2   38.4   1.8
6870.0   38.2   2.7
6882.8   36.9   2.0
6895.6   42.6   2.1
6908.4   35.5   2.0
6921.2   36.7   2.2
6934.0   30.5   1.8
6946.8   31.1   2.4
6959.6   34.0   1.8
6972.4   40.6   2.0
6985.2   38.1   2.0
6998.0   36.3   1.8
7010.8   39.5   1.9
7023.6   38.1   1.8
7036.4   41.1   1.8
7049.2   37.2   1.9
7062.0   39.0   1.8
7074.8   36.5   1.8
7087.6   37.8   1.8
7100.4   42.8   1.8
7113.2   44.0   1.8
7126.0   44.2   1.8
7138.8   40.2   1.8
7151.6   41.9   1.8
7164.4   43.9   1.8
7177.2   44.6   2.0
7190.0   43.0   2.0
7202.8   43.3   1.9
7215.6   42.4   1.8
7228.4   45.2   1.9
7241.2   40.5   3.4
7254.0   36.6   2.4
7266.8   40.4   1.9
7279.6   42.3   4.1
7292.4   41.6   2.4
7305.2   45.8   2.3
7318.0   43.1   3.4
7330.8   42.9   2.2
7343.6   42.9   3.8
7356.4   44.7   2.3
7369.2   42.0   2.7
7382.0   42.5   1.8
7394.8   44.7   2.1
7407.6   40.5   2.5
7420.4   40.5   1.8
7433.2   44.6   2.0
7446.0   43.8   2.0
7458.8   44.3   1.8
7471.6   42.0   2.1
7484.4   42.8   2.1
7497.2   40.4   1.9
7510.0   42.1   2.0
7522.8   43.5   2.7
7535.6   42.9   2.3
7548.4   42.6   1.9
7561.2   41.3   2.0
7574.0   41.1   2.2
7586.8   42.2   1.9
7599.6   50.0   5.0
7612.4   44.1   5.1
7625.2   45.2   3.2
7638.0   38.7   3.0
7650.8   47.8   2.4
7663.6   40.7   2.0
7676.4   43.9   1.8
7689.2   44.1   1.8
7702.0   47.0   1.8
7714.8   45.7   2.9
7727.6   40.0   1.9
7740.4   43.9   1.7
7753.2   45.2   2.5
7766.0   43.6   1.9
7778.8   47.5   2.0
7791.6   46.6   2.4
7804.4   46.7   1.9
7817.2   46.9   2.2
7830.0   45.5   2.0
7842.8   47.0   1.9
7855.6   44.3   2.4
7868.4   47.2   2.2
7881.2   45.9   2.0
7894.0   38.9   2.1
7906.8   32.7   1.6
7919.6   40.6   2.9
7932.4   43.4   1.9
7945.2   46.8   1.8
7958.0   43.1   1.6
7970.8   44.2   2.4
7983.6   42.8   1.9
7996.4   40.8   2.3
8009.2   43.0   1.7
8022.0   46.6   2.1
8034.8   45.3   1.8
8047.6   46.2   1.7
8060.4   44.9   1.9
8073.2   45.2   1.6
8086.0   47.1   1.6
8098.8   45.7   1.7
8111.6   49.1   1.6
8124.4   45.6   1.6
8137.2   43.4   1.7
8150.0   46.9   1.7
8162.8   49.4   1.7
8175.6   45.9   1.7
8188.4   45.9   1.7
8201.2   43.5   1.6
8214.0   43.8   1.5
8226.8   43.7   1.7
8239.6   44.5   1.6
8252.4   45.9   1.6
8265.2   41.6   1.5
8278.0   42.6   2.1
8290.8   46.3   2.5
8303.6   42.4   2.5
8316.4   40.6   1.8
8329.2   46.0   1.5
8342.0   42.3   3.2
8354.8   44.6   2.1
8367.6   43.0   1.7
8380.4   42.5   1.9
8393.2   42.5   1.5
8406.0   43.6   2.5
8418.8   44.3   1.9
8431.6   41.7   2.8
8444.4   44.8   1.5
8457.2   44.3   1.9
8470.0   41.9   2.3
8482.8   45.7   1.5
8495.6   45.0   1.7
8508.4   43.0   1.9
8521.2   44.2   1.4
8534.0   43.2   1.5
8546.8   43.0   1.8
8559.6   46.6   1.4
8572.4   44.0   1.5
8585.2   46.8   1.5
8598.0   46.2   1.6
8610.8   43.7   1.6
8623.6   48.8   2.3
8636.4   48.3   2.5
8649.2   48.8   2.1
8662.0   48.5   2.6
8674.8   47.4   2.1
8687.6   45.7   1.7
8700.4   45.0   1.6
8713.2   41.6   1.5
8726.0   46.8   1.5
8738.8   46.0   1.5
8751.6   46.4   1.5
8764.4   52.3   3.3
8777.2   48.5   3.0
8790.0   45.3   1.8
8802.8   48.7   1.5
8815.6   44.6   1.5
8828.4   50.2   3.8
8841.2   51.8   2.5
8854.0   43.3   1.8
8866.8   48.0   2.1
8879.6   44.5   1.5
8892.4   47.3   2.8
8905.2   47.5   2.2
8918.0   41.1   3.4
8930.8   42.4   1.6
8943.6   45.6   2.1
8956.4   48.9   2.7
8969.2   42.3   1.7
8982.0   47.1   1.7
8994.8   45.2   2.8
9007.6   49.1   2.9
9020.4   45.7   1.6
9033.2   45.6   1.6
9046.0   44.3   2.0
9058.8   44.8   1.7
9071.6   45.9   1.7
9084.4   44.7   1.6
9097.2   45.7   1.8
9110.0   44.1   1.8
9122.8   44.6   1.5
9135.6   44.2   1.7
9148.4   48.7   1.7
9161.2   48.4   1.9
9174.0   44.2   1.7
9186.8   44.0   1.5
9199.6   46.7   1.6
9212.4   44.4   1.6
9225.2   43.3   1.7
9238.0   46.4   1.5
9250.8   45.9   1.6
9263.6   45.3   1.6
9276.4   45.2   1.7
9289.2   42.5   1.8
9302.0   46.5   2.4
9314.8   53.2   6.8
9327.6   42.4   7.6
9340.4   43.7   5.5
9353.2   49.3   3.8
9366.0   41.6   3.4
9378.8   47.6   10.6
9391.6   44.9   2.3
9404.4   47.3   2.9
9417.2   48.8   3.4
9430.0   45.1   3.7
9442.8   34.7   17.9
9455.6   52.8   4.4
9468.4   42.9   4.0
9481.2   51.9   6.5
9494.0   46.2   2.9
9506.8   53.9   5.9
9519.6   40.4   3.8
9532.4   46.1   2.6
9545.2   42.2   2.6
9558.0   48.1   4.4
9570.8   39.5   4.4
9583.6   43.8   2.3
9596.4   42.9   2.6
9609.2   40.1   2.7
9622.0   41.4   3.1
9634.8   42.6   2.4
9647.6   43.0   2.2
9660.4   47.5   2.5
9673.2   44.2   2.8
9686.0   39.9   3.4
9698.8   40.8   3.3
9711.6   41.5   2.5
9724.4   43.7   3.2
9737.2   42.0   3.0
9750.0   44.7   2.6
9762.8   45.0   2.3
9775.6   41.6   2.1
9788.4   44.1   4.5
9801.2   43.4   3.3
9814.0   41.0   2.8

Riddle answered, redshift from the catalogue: 0.341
